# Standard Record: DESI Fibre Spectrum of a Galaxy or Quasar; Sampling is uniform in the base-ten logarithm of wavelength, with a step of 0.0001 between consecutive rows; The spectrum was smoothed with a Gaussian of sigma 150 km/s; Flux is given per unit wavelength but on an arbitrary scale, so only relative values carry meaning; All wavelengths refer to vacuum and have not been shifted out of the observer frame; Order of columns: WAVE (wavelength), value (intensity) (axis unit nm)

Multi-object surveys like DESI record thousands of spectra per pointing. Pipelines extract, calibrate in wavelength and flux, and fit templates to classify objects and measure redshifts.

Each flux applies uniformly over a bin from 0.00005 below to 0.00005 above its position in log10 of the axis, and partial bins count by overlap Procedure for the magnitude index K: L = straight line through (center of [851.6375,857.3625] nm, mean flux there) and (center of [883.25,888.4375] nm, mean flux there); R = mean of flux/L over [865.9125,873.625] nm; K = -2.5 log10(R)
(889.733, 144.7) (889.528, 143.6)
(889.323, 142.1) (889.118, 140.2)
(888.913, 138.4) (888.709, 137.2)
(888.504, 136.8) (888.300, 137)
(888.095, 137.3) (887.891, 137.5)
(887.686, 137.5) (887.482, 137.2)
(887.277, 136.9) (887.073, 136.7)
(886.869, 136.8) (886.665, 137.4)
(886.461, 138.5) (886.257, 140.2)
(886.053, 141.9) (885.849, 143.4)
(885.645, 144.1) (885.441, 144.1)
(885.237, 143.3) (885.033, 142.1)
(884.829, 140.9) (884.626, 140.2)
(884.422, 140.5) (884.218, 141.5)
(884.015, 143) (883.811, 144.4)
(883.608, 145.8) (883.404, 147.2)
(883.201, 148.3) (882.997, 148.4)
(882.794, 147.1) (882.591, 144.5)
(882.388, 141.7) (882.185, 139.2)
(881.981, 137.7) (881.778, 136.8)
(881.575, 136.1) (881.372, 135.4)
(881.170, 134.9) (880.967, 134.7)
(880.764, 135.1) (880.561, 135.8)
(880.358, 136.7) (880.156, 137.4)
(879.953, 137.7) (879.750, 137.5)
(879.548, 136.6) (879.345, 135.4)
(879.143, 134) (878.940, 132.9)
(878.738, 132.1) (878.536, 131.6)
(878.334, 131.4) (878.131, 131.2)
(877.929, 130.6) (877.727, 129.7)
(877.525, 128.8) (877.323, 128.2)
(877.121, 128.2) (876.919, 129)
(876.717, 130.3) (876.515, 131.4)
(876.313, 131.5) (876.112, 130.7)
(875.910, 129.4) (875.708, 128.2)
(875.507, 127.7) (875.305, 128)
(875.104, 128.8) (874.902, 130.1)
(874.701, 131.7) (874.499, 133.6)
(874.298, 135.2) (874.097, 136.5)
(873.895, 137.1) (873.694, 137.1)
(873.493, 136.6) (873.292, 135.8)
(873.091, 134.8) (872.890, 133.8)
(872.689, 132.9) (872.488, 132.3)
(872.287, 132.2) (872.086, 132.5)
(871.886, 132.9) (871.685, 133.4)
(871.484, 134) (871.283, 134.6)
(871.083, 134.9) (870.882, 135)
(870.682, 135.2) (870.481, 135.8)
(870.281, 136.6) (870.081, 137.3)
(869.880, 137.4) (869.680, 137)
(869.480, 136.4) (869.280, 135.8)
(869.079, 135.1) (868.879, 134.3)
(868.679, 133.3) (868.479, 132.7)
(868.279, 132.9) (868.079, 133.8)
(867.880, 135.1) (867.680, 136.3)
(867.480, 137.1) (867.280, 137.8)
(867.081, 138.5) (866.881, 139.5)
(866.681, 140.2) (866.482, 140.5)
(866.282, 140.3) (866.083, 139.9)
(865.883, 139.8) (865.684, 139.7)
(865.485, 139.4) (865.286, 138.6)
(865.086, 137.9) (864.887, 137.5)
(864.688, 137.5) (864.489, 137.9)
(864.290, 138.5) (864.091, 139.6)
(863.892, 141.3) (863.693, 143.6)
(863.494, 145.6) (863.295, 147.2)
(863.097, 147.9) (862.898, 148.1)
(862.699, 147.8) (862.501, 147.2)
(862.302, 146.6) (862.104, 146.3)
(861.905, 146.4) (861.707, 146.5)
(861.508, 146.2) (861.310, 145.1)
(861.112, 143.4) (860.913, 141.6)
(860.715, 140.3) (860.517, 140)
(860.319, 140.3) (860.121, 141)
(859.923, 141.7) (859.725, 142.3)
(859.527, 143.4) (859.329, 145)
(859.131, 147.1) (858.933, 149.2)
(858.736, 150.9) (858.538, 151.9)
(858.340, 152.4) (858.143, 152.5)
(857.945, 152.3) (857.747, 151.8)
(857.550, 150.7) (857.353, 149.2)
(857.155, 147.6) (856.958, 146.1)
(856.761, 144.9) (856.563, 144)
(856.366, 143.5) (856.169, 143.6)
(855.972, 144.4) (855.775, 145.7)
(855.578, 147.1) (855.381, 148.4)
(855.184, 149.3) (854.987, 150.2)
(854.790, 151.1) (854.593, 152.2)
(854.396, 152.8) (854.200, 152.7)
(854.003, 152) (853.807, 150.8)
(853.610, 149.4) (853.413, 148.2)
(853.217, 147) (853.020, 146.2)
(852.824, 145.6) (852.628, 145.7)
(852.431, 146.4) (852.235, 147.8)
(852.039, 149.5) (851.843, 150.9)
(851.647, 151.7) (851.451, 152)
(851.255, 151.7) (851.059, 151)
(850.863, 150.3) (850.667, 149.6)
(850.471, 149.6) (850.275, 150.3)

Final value 0.07 mag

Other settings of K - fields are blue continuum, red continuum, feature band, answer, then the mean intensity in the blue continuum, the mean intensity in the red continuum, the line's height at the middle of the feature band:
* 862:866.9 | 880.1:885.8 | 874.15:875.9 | 0.09 mag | 142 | 141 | 141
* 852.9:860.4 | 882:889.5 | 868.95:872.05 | 0.07 mag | 148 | 141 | 145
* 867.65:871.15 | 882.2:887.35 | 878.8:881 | 0.03 mag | 135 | 142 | 140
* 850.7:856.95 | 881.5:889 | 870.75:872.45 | 0.08 mag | 149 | 141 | 144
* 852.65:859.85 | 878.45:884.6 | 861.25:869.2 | 0.04 mag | 148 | 139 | 145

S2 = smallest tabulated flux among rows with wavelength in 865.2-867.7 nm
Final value 136.3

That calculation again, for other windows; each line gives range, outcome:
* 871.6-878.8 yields 127.7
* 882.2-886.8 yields 137.4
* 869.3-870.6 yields 135.8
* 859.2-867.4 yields 137.5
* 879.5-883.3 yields 134.7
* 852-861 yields 140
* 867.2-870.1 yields 132.7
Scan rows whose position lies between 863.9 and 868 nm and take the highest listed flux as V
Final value 140.5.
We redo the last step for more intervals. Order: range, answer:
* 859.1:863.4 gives 148.1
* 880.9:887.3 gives 148.4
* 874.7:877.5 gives 131.7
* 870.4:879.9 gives 137.5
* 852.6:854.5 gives 152.8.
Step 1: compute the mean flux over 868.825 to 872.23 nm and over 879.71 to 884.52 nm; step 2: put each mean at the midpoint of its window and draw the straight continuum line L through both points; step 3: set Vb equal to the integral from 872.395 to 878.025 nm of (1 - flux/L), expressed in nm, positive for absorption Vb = 0.23 nm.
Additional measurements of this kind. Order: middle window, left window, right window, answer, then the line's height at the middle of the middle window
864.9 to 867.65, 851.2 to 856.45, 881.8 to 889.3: 0.13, 146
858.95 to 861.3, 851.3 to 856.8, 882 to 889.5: 0.07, 147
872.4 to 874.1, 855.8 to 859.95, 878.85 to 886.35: 0.09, 143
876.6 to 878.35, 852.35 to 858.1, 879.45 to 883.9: 0.14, 141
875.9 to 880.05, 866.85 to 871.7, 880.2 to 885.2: 0.21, 139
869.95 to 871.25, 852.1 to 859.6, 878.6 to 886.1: 0.07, 144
